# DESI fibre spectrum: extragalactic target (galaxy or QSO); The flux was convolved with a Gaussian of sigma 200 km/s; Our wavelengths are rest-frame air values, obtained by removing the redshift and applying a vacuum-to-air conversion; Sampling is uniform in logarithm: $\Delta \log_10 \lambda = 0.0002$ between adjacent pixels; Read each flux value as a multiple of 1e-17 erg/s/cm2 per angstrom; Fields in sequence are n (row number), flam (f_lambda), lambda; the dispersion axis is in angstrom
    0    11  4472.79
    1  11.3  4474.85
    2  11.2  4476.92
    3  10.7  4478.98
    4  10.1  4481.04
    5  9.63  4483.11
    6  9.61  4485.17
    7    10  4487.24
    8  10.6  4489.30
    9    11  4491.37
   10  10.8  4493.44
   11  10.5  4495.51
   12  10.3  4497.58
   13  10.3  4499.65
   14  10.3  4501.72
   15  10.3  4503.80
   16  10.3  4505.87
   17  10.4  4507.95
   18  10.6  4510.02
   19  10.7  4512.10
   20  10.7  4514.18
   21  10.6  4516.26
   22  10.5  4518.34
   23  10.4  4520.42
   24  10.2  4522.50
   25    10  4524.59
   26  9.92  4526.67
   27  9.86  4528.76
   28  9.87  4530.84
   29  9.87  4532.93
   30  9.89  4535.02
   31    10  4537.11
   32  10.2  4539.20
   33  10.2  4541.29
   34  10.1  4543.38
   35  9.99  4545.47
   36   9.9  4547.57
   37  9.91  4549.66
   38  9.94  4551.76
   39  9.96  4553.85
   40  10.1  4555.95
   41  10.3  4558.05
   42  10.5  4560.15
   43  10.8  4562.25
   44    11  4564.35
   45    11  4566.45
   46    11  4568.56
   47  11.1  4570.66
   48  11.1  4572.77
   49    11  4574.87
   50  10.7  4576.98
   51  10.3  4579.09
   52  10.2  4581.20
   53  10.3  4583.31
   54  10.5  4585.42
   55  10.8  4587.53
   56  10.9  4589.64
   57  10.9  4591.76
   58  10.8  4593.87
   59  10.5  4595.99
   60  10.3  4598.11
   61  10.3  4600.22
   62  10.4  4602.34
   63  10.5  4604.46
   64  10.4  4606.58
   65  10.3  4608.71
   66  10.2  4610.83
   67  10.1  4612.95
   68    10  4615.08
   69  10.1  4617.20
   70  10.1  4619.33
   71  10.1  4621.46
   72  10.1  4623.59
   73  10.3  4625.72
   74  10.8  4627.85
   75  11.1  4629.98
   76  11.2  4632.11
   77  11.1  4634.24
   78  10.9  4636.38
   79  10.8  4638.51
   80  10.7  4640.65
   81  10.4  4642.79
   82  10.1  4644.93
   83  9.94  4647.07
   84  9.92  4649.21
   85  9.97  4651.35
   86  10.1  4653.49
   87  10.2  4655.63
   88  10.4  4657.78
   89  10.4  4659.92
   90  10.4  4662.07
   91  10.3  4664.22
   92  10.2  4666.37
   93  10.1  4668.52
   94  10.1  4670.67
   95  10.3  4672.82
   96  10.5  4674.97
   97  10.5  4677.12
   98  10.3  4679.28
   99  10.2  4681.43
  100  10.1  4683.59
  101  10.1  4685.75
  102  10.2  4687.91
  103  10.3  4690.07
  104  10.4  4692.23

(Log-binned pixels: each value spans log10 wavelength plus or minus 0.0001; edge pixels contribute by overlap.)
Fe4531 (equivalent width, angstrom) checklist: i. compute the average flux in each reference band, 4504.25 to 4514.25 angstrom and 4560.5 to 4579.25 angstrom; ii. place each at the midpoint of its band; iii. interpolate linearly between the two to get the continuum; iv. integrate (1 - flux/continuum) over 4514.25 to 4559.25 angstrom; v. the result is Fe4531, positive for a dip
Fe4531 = 2.49 angstrom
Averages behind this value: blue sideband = 10.5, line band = 10.1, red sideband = 10.9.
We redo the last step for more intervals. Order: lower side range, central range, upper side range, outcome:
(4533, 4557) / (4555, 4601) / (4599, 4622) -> -2.4 angstrom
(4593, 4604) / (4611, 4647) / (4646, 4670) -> -0.6 angstrom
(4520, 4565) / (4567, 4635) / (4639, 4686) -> -2.4 angstrom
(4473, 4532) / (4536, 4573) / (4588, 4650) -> 0.2 angstrom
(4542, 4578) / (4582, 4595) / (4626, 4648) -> -0.1 angstrom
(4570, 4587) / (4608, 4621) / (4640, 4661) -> 0.4 angstrom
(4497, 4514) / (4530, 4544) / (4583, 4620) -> 0.5 angstrom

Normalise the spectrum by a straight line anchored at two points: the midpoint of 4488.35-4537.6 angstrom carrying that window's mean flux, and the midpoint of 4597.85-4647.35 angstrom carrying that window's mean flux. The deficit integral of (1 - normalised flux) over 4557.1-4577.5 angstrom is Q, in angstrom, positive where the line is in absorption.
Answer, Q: -0.9 angstrom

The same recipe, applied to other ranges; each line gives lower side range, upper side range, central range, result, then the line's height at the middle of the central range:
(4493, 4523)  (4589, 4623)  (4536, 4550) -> 0.5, 10.4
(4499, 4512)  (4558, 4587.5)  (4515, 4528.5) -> 0.3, 10.5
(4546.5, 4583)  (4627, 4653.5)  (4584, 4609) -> -0.1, 10.5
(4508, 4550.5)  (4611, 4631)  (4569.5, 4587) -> -0.7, 10.2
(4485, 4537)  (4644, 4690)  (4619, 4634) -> -0.5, 10.2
